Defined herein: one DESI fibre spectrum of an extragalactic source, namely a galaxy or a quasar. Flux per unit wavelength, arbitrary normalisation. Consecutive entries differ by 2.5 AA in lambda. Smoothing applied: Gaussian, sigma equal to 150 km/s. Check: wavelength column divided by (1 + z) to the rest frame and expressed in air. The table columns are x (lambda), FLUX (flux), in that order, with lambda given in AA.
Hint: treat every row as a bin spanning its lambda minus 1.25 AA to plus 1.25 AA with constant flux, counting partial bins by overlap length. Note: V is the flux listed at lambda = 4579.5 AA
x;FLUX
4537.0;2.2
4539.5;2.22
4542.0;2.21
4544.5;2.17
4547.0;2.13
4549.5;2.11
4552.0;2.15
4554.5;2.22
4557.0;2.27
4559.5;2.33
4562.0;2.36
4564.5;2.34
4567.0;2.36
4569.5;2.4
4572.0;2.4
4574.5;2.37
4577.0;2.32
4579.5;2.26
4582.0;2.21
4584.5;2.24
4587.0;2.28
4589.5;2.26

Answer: 2.26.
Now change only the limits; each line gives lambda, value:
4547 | 2.13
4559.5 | 2.33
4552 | 2.15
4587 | 2.28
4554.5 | 2.22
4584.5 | 2.24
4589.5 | 2.26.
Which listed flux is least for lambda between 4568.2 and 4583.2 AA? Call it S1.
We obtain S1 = 2.21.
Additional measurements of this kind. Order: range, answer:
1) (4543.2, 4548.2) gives 2.13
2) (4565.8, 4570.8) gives 2.36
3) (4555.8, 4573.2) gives 2.27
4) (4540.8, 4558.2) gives 2.11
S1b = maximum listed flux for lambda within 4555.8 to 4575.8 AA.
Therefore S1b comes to 2.4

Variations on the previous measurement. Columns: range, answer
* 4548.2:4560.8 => 2.33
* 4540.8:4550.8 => 2.21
